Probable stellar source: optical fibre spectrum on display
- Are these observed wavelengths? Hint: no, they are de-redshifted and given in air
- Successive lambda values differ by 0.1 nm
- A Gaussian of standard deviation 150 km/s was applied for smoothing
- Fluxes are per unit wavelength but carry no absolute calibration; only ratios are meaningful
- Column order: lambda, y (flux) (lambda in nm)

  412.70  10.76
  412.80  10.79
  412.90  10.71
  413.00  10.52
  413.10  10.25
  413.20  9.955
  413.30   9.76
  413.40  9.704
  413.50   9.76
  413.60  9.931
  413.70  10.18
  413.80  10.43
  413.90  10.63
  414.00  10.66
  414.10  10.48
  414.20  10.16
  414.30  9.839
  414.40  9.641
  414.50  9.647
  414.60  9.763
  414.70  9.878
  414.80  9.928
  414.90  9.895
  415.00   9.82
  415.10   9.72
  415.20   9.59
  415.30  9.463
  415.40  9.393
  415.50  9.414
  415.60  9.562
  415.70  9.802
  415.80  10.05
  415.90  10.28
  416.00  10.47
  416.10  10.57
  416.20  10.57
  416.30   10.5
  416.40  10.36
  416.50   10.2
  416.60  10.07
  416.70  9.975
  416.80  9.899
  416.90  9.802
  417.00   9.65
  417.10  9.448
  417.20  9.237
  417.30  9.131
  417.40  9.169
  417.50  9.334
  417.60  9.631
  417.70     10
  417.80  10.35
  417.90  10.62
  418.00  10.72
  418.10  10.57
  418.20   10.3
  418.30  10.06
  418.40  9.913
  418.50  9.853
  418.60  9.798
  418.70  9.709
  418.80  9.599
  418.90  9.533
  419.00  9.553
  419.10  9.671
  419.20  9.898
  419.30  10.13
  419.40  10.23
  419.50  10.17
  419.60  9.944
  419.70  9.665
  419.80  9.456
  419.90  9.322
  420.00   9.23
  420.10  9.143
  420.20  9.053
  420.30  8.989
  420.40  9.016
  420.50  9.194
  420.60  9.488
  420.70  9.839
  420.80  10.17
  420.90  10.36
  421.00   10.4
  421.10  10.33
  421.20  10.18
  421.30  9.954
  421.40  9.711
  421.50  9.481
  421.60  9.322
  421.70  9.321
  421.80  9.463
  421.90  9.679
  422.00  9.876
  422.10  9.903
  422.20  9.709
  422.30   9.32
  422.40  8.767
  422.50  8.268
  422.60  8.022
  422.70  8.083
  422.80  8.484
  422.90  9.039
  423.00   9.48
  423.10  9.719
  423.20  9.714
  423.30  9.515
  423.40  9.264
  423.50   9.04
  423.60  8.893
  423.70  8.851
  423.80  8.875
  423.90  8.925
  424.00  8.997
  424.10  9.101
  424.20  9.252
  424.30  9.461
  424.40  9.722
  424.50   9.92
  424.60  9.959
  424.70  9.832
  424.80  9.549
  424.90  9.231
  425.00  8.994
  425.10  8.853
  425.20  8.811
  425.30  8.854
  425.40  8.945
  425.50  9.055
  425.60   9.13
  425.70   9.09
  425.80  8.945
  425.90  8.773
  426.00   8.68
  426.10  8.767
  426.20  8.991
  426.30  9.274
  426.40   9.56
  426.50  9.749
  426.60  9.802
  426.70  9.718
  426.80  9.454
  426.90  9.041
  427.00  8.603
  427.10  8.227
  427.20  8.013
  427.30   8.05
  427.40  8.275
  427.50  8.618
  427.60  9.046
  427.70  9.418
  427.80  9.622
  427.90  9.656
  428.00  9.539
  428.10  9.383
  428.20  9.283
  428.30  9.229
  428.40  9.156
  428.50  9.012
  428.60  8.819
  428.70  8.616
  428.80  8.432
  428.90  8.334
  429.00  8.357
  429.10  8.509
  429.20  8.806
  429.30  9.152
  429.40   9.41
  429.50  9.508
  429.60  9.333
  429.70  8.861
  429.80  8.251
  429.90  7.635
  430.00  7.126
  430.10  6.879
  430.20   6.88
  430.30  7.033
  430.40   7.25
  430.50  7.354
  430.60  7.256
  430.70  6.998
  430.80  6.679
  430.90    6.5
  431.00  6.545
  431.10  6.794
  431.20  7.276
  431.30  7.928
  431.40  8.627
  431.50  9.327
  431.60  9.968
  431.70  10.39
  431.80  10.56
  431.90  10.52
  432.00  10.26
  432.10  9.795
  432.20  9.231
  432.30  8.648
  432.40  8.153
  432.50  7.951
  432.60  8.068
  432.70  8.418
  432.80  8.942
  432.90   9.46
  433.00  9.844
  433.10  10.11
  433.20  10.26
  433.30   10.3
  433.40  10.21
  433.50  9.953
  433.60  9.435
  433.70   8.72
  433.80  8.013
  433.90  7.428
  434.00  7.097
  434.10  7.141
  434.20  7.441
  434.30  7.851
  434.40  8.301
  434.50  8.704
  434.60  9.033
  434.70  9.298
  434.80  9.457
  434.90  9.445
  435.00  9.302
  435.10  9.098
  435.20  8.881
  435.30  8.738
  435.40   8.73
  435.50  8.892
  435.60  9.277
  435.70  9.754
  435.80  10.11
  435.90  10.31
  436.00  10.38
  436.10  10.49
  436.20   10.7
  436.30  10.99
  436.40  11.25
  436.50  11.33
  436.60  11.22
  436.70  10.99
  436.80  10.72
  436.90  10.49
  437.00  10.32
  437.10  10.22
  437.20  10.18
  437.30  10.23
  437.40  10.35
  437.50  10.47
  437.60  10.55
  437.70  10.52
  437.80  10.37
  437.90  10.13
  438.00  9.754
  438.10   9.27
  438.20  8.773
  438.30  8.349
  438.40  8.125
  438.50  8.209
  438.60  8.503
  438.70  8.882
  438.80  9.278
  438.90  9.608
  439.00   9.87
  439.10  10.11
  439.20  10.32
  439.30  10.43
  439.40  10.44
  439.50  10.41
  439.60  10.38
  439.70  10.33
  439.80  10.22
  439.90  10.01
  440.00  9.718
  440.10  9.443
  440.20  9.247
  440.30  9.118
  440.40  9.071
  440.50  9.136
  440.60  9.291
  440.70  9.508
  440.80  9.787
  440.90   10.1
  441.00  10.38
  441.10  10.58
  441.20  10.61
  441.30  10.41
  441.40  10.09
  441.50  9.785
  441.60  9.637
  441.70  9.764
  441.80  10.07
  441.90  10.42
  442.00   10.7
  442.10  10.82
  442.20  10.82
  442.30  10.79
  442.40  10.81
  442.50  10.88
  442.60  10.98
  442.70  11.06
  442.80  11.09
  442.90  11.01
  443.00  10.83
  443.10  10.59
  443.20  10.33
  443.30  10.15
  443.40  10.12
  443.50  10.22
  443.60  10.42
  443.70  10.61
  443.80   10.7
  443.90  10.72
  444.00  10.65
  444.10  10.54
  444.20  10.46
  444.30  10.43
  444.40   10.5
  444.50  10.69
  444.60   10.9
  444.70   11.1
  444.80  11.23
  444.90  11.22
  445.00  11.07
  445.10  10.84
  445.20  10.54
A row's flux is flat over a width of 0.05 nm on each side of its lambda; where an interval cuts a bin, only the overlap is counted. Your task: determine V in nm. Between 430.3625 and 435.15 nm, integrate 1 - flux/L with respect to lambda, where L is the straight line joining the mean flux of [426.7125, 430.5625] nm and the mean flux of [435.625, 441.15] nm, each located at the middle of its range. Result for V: 0.27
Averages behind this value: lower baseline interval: 8.59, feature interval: 8.66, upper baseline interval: 9.97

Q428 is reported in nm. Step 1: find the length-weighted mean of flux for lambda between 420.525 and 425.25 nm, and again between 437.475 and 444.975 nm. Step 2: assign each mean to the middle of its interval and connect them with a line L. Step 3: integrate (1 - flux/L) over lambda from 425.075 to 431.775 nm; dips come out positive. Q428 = 0.71 nm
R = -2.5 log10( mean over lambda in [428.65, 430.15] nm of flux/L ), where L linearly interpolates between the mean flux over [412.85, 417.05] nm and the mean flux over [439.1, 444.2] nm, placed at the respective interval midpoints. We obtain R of 0.20 mag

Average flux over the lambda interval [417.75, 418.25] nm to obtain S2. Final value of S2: 10.5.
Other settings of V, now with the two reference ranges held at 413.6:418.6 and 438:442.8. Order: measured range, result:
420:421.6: 0.047 nm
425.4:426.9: 0.112 nm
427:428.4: 0.139 nm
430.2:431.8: 0.344 nm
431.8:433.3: 0.088 nm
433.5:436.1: 0.269 nm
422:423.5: 0.126 nm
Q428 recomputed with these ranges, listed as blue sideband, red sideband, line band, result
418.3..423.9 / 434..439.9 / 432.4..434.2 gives 0.149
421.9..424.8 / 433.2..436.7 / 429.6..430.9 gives 0.268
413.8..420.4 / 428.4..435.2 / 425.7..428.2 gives -0.015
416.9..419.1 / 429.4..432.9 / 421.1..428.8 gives -0.140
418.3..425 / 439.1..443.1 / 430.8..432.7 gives 0.237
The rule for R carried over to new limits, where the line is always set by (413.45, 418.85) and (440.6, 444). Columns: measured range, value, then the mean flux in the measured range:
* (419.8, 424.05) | 0.08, 9.34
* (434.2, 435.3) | 0.16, 8.86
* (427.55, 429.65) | 0.12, 9.08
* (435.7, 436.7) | -0.04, 10.7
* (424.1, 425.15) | 0.07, 9.46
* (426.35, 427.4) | 0.13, 8.99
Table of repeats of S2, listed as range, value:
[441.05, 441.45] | 10.4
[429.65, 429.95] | 8.25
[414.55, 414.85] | 9.86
